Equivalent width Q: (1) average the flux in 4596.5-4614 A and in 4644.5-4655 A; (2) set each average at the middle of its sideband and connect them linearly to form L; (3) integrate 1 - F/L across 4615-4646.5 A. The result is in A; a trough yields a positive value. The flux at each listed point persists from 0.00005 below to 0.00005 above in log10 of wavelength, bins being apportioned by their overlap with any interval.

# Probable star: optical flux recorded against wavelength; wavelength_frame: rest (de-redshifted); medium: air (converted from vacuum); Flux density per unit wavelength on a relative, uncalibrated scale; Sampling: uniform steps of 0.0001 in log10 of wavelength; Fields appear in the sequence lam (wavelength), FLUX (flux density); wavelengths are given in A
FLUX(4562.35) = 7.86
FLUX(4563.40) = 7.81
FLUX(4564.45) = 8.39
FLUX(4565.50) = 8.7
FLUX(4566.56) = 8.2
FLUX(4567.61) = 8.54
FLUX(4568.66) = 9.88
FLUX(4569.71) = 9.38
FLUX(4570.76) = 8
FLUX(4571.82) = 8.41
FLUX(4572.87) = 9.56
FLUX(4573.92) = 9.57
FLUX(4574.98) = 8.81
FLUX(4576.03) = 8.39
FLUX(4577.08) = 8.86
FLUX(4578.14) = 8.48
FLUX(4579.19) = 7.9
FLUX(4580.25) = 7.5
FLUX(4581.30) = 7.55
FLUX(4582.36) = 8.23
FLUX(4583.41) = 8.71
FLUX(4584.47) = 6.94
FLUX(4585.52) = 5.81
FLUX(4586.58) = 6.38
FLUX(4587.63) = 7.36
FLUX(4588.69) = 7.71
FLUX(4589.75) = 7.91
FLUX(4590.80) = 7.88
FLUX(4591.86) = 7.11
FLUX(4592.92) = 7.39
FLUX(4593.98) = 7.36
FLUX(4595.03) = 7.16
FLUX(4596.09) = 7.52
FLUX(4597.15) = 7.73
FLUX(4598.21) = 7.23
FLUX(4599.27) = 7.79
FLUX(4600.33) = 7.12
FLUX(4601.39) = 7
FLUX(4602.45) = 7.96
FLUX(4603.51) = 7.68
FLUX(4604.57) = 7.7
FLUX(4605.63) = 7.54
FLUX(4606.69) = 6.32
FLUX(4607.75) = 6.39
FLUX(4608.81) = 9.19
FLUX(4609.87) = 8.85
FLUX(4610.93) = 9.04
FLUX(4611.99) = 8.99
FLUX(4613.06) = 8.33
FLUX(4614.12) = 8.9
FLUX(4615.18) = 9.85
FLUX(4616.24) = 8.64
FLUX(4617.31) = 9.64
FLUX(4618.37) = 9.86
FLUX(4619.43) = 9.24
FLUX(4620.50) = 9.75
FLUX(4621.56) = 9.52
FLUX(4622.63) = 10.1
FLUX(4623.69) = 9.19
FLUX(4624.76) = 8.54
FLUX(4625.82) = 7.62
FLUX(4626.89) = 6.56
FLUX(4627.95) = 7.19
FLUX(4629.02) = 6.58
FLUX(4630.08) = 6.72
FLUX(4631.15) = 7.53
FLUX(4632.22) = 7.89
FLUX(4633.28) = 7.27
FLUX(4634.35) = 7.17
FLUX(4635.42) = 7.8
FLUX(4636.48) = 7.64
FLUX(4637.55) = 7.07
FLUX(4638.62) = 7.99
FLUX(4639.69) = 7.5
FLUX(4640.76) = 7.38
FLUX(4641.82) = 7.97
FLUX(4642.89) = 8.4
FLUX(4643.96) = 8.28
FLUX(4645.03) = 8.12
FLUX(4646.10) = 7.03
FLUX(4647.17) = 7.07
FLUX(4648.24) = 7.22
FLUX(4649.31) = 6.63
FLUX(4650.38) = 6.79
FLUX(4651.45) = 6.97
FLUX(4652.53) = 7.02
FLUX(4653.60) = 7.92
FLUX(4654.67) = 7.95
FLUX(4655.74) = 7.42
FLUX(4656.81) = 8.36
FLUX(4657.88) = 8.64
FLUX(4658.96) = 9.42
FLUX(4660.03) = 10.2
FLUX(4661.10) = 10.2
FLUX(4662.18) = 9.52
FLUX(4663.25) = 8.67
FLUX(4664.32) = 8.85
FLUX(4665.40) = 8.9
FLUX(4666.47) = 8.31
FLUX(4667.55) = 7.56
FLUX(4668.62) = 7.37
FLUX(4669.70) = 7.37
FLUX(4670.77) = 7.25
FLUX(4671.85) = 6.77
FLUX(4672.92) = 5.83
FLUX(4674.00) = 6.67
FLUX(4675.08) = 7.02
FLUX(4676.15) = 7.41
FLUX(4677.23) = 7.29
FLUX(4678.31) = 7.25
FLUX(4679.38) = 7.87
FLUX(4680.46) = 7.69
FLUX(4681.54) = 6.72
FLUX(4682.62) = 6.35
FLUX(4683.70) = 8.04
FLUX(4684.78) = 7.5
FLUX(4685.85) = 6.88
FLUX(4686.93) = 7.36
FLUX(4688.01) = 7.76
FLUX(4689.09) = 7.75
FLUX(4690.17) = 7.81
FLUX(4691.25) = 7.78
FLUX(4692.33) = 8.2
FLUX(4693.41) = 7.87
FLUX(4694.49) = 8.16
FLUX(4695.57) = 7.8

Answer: -2.6 A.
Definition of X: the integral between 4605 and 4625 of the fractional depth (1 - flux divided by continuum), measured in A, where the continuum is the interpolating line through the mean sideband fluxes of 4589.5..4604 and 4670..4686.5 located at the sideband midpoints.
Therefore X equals -3.9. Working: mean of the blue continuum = 7.48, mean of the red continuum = 7.11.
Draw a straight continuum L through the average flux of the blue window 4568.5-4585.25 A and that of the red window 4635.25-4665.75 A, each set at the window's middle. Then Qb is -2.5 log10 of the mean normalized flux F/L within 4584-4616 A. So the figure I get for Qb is 0.08 mag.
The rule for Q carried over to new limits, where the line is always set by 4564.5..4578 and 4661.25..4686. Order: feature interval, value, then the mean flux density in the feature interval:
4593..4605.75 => 1.5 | 7.48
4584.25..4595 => 1.8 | 7.2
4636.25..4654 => 1.0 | 7.46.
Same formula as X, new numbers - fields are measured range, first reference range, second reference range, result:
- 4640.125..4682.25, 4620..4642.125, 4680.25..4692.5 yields -0.72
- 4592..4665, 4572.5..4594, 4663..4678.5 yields -3.41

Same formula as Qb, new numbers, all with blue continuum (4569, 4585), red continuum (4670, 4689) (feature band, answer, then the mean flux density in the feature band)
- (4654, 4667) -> -0.20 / 8.86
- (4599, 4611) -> 0.06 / 7.67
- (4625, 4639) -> 0.06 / 7.33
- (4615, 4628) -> -0.14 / 8.94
